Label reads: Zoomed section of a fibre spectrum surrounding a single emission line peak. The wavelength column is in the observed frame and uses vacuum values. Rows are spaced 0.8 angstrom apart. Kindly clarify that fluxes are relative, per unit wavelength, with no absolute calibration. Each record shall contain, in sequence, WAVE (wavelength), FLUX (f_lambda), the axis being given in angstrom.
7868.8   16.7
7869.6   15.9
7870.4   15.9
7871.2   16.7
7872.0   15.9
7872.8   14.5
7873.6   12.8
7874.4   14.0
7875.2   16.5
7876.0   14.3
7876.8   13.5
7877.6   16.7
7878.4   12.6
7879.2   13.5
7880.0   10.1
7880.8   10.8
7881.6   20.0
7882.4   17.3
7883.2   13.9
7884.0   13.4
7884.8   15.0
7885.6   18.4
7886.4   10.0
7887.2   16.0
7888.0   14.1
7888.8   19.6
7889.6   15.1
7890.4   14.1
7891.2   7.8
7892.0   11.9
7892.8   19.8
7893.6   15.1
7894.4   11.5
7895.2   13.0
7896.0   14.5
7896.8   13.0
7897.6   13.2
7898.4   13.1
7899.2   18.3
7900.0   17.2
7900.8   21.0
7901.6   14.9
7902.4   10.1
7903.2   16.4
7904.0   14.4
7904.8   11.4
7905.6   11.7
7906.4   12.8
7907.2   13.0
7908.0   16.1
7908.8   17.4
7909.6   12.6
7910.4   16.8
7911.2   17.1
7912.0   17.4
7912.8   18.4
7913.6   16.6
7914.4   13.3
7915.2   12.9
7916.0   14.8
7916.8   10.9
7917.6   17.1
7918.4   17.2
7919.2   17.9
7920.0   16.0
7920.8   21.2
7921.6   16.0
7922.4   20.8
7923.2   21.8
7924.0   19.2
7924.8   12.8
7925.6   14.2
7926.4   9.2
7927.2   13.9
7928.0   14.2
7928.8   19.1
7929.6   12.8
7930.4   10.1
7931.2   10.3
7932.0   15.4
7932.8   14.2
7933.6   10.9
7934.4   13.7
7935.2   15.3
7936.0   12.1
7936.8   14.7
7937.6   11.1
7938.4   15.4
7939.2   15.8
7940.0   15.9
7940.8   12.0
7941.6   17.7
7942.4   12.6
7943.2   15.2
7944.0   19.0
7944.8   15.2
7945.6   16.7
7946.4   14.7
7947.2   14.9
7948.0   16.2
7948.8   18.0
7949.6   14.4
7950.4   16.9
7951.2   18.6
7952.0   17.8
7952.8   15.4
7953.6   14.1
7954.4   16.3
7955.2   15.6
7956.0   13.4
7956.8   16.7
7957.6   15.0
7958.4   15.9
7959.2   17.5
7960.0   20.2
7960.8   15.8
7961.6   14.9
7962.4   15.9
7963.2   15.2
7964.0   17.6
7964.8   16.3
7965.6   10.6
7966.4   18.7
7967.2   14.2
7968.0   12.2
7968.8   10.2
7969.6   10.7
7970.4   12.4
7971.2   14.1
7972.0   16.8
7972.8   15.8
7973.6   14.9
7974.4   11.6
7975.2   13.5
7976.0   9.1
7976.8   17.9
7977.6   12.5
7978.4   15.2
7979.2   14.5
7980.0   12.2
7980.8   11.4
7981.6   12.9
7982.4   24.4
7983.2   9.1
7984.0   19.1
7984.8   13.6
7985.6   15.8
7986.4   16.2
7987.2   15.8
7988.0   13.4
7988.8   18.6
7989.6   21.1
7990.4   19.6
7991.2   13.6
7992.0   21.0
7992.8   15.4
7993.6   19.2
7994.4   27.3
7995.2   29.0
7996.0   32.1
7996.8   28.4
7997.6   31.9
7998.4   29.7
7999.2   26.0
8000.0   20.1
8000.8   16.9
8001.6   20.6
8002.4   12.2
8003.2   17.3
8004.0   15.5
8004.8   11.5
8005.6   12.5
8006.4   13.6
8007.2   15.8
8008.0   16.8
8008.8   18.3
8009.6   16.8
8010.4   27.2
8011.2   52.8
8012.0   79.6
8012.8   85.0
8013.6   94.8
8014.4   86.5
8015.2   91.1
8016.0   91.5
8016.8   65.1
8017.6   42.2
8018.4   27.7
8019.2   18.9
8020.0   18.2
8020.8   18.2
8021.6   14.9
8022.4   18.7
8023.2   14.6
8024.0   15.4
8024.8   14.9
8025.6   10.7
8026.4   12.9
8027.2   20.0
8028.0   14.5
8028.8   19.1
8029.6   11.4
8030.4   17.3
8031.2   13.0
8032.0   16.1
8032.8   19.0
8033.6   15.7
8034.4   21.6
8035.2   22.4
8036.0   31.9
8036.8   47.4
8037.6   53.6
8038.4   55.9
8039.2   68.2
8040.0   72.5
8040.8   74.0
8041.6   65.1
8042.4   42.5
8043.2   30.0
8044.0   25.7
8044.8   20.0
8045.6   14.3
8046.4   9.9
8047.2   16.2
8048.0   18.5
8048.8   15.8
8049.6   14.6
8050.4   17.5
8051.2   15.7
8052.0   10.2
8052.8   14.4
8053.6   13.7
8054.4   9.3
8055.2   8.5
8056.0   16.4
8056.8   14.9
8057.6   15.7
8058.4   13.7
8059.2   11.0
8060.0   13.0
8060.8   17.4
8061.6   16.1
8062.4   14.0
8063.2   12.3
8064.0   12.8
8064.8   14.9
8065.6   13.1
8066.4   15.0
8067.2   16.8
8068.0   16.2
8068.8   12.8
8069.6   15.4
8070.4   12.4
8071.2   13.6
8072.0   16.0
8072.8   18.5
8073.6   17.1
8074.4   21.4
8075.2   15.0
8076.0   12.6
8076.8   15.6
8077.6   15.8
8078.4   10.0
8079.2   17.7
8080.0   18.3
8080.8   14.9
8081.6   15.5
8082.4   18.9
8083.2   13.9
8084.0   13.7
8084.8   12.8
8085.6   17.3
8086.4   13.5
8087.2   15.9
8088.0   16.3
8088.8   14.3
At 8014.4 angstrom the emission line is H-alpha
